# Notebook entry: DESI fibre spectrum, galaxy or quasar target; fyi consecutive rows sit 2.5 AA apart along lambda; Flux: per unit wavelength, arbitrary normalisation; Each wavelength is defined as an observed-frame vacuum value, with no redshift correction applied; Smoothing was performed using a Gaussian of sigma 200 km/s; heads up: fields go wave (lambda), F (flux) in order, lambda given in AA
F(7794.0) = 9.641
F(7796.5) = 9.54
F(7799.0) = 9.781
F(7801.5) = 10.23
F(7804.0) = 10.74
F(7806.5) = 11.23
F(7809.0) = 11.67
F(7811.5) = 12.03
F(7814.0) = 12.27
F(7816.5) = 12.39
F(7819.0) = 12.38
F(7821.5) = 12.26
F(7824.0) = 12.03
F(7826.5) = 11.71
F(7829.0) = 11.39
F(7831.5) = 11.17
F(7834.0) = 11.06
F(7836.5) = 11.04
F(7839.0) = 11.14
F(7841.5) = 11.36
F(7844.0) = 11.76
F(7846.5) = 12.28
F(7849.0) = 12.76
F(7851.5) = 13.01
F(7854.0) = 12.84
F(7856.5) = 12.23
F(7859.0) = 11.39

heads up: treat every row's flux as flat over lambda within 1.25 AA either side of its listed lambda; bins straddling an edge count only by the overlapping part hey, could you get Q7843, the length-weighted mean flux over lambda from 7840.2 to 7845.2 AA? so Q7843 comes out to 11.6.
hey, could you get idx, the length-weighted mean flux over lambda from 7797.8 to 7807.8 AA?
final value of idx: 10.5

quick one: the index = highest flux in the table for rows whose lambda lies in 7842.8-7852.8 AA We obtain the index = 13.01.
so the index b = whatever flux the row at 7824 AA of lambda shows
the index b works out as 12.03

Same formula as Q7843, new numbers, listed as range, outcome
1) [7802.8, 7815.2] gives 11.6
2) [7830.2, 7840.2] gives 11.1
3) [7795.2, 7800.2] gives 9.66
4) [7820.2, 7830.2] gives 11.9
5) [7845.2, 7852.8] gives 12.7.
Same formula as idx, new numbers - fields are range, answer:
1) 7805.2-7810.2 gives 11.4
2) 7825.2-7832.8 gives 11.4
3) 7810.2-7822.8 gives 12.3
